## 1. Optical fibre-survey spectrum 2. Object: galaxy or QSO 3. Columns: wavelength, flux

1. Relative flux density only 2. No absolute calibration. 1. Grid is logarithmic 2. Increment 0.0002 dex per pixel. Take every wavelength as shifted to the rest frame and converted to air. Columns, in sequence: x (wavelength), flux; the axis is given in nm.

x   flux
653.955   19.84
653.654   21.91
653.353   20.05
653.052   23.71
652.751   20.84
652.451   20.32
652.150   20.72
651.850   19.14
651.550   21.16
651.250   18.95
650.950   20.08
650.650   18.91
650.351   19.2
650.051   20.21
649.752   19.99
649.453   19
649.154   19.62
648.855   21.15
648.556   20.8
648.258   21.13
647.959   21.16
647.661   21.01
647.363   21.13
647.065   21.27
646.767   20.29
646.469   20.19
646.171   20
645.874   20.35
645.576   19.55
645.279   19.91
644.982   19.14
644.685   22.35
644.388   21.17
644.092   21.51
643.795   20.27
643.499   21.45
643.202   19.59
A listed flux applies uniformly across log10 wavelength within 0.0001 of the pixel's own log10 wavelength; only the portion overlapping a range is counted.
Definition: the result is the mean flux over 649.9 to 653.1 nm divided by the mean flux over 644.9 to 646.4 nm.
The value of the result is 1.02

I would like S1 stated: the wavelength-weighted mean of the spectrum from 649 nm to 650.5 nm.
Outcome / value 19.6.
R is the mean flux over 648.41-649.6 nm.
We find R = 20.1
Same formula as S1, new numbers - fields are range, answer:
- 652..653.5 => 21.1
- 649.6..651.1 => 19.7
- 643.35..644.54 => 21.1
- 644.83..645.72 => 19.6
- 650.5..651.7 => 19.8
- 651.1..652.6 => 20.1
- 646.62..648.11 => 21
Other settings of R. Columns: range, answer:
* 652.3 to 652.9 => 20.6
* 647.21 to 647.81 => 21.1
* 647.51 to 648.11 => 21.1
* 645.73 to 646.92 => 20.2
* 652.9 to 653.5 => 21.9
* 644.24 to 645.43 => 20.6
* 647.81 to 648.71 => 21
